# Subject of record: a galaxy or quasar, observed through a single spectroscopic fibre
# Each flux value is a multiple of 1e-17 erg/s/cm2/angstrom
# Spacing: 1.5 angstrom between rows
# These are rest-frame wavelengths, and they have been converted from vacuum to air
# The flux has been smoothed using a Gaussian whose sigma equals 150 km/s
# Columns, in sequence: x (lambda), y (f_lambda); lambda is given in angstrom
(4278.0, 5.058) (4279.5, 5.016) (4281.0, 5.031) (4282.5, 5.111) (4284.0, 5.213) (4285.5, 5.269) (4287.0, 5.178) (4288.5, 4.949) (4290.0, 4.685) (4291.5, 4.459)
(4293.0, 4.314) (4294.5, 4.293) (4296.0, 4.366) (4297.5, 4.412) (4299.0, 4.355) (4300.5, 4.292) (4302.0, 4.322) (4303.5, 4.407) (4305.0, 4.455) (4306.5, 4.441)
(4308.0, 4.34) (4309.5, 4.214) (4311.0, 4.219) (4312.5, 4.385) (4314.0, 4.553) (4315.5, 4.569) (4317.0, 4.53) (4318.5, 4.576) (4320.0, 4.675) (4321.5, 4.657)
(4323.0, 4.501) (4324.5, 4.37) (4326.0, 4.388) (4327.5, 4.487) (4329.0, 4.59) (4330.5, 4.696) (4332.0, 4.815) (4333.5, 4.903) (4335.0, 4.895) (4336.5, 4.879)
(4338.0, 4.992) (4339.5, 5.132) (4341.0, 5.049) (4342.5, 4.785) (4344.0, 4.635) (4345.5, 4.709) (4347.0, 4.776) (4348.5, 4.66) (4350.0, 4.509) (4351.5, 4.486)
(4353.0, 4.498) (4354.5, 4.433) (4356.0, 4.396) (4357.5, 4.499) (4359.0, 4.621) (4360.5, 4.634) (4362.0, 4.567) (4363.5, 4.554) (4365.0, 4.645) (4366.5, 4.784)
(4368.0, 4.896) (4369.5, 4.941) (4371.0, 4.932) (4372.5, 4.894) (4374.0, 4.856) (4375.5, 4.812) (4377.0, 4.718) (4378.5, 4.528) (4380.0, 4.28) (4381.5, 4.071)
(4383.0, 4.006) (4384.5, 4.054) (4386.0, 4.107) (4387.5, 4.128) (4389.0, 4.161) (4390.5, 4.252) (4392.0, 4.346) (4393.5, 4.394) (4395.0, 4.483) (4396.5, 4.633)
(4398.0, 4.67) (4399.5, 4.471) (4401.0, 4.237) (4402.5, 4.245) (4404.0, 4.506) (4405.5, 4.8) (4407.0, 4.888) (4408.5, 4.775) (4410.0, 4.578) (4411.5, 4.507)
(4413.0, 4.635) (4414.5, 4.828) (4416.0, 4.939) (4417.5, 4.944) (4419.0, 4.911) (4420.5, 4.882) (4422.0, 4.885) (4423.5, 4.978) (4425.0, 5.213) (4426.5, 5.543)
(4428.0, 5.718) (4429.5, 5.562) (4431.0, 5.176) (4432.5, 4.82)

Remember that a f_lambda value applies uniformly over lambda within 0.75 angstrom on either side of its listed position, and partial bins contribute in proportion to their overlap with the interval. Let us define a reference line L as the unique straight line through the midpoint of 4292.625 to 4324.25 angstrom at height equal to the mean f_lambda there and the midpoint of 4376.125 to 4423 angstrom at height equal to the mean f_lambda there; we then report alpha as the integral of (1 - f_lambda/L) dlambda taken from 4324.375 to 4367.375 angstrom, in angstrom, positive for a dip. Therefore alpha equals -2.1 angstrom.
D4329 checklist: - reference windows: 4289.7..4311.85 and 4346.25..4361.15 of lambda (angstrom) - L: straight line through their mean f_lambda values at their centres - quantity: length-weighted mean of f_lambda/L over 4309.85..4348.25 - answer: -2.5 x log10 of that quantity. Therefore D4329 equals -0.05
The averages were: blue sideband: 4.37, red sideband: 4.55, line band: 4.67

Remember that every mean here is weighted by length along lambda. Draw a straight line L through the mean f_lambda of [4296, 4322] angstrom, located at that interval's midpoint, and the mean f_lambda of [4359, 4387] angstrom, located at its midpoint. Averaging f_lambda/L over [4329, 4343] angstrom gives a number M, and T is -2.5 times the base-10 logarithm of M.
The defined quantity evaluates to -0.09 mag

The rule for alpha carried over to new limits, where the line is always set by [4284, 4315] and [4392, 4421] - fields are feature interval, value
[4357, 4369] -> -0.2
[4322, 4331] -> 0.1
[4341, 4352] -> -0.3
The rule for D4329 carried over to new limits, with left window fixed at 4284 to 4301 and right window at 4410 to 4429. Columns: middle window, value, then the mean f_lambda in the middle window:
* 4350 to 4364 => 0.068 mag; 4.52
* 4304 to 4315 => 0.072 mag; 4.38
